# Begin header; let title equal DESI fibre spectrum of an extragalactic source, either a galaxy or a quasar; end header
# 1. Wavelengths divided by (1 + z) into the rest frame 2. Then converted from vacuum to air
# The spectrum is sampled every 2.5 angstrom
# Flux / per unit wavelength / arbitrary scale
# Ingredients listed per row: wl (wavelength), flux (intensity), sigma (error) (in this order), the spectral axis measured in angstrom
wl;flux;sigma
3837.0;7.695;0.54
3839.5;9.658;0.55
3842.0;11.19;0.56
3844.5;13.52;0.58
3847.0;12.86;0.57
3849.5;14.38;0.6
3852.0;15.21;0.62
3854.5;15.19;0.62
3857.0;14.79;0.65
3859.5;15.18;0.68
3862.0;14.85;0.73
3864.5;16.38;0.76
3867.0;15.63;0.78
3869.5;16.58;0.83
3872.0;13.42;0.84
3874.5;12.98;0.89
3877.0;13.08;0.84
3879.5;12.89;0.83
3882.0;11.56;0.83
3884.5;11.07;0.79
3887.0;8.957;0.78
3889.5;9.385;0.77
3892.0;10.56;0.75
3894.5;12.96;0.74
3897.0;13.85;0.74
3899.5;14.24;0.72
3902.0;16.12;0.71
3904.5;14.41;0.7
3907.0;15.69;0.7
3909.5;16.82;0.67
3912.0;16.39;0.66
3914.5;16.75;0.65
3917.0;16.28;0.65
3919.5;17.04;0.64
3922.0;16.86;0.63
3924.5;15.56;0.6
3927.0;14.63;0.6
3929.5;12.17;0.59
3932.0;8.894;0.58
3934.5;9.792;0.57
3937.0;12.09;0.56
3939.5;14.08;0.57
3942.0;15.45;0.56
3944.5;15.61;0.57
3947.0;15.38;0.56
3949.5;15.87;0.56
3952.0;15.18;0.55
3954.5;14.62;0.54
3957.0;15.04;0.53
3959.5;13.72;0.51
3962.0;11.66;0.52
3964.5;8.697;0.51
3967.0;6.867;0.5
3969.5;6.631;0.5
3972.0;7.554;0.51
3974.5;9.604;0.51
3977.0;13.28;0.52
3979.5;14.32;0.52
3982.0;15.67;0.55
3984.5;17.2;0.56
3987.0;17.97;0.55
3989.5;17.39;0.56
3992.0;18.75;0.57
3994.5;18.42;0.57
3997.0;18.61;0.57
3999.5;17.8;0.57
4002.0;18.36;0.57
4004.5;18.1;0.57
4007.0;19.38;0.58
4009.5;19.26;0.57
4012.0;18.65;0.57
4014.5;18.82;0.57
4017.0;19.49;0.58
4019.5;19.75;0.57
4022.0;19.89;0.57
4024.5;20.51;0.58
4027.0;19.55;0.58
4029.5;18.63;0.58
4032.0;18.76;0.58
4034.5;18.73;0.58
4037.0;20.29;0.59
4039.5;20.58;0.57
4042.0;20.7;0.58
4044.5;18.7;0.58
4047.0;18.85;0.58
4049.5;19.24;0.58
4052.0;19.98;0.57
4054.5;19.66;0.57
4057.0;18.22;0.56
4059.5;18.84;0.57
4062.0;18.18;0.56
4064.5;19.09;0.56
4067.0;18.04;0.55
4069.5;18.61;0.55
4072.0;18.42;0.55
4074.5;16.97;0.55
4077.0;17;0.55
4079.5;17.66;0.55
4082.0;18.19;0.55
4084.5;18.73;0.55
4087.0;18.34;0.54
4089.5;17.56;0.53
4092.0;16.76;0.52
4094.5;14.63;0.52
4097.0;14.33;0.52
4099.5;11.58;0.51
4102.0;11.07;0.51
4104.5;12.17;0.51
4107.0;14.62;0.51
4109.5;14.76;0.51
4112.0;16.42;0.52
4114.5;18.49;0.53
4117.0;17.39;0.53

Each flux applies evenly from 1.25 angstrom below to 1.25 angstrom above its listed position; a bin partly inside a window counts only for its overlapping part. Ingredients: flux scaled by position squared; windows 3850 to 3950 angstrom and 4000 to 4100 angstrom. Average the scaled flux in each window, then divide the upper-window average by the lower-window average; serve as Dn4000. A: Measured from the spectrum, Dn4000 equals 1.41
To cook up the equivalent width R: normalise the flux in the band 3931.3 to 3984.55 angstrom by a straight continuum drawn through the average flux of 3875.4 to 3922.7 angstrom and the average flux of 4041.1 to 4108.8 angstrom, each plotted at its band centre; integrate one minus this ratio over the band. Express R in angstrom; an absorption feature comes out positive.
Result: 8.75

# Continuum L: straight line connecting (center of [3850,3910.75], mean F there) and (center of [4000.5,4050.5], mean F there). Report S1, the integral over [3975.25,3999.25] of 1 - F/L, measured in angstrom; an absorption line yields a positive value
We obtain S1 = 1.5 angstrom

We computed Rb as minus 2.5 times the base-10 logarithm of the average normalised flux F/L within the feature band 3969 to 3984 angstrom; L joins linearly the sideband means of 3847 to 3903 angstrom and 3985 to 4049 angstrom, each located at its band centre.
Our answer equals 0.44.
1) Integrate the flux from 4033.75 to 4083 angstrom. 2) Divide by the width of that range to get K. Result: 18.8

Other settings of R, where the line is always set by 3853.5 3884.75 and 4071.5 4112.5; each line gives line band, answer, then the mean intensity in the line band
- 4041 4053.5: -3.24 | 19.5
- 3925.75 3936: 2.28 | 11.4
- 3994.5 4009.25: -3.27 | 18.5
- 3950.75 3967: 2.37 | 12.7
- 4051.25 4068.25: -3.58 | 18.8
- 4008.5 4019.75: -2.89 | 19.1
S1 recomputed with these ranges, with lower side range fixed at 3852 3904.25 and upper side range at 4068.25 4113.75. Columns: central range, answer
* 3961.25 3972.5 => 4.9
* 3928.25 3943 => 2.3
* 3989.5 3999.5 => -2.3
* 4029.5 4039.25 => -2.5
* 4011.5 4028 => -4.7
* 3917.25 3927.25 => -1.5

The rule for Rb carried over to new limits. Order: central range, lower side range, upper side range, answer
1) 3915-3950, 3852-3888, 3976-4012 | 0.10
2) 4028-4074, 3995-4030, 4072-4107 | -0.10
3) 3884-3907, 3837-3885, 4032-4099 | 0.14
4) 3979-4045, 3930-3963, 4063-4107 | -0.25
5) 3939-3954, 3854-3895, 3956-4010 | -0.08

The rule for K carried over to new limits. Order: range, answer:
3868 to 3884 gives 13.3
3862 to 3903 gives 13.1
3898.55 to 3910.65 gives 15.5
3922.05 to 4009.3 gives 14.3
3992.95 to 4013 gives 18.6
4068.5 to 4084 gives 17.8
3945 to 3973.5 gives 12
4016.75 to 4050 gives 19.6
